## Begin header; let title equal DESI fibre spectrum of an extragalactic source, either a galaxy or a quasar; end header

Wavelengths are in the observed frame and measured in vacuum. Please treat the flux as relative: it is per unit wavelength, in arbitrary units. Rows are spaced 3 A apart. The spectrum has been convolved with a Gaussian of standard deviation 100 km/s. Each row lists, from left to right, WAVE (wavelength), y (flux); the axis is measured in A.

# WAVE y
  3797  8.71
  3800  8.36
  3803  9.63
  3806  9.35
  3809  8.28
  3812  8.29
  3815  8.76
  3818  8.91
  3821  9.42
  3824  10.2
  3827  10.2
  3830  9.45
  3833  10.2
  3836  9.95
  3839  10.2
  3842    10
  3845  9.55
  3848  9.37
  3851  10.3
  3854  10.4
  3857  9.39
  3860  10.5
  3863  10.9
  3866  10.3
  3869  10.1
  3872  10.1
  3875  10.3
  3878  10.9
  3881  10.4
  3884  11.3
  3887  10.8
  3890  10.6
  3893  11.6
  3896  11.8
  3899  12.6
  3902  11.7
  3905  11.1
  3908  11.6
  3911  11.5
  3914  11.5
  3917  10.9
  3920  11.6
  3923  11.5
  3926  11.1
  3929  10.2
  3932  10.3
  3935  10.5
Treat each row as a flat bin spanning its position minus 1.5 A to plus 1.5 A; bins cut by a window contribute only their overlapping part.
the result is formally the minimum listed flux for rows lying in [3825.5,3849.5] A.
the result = 9.37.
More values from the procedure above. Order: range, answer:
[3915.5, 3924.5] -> 10.9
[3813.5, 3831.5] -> 8.76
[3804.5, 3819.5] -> 8.28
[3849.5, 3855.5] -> 10.3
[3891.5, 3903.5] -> 11.6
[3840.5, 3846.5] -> 9.55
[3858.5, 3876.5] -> 10.1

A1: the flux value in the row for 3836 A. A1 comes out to 9.95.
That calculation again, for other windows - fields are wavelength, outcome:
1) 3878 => 10.9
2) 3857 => 9.39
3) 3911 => 11.5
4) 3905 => 11.1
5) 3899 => 12.6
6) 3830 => 9.45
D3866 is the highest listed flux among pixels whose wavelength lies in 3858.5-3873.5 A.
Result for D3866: 10.9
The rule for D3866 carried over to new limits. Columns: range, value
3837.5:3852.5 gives 10.3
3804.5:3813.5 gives 9.35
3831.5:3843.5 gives 10.2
